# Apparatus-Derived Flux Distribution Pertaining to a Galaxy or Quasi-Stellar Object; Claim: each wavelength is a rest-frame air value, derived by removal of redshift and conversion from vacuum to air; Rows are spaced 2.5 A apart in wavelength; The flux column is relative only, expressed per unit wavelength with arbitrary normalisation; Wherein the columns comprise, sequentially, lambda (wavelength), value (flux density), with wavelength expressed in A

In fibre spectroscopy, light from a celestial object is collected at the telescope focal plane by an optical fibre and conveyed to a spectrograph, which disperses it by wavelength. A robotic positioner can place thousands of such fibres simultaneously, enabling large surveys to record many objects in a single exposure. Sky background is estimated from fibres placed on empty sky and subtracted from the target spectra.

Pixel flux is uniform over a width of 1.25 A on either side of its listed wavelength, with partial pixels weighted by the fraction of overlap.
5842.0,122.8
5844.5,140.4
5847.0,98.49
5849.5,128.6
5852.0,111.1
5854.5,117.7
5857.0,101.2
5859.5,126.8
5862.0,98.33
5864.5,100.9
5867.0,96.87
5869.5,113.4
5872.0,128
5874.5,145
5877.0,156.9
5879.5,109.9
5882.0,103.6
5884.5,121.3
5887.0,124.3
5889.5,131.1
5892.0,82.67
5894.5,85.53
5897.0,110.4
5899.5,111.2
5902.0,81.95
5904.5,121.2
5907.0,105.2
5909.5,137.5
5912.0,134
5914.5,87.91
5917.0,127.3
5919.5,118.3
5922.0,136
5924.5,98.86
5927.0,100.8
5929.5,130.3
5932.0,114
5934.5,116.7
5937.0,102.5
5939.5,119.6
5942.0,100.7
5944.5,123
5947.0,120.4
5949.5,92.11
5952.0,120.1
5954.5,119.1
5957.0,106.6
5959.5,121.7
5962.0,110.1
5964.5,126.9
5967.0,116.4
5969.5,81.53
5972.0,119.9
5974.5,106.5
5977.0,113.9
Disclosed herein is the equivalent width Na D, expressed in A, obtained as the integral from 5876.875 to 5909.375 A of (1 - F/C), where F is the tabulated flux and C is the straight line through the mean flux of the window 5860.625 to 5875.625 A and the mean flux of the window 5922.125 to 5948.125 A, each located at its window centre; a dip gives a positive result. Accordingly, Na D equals 0.9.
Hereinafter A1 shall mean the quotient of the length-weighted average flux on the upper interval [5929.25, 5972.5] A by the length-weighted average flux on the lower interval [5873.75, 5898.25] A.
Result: 1.0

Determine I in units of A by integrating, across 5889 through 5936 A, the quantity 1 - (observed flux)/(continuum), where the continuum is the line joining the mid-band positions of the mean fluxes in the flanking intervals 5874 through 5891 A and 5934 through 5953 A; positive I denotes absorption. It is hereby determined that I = 2.72 A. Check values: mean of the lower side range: 126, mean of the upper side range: 112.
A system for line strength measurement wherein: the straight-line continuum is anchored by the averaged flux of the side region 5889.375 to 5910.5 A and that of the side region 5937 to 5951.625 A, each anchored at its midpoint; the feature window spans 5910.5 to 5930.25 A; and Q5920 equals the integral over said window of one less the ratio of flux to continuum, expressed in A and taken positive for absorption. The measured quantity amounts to -1.5 A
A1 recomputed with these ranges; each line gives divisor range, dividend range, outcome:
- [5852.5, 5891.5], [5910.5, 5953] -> 0.97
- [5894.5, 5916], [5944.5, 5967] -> 1.05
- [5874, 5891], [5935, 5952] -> 0.88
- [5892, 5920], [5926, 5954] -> 1.03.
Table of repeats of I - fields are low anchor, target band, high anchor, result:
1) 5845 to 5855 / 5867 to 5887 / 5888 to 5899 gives -2.9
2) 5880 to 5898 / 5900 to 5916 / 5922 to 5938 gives -0.2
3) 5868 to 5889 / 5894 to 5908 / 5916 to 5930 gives 2.1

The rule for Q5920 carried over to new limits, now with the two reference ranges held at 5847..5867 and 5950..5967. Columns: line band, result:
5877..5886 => -0.53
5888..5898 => 0.86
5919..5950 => 0.29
